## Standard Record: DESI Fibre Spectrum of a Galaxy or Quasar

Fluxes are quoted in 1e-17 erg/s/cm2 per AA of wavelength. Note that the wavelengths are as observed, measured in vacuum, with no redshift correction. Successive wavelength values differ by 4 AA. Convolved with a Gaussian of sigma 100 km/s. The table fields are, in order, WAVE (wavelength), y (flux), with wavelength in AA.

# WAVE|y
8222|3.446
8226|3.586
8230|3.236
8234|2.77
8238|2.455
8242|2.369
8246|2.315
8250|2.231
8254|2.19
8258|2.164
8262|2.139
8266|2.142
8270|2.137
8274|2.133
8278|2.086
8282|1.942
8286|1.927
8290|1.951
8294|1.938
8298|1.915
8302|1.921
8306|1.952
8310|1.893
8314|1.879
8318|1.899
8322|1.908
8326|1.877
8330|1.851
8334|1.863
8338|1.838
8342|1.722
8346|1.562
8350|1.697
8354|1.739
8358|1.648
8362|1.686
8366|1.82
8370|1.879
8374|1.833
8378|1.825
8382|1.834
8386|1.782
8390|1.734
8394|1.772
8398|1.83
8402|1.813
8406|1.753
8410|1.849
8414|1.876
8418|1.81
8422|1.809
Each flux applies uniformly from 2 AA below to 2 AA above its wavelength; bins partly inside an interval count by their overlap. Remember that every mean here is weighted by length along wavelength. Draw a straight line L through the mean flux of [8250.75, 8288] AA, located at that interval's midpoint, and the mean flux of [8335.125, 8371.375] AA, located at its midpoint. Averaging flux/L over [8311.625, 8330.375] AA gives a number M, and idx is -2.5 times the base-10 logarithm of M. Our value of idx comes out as -0.007 mag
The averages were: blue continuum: 2.1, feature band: 1.89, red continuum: 1.73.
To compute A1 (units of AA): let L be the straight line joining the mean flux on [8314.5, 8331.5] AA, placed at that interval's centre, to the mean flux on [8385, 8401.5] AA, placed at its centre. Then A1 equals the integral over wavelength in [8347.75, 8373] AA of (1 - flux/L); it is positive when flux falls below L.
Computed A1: 1.1 AA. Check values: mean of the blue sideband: 1.88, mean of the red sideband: 1.78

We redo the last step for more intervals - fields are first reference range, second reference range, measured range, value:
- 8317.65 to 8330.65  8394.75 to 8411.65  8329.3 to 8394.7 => 2.8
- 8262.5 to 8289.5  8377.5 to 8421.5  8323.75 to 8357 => 2.8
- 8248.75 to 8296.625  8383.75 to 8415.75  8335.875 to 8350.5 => 1.6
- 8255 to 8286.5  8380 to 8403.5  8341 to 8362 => 2.5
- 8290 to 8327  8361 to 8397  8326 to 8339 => 0.1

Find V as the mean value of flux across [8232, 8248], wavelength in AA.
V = 2.48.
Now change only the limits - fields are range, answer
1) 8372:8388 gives 1.82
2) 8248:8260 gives 2.19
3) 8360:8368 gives 1.75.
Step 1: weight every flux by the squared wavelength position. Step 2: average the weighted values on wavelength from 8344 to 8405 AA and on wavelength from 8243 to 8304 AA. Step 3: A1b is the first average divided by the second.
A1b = 0.87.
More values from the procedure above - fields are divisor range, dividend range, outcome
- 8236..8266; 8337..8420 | 0.81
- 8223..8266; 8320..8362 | 0.71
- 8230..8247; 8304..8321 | 0.75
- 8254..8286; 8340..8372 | 0.84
